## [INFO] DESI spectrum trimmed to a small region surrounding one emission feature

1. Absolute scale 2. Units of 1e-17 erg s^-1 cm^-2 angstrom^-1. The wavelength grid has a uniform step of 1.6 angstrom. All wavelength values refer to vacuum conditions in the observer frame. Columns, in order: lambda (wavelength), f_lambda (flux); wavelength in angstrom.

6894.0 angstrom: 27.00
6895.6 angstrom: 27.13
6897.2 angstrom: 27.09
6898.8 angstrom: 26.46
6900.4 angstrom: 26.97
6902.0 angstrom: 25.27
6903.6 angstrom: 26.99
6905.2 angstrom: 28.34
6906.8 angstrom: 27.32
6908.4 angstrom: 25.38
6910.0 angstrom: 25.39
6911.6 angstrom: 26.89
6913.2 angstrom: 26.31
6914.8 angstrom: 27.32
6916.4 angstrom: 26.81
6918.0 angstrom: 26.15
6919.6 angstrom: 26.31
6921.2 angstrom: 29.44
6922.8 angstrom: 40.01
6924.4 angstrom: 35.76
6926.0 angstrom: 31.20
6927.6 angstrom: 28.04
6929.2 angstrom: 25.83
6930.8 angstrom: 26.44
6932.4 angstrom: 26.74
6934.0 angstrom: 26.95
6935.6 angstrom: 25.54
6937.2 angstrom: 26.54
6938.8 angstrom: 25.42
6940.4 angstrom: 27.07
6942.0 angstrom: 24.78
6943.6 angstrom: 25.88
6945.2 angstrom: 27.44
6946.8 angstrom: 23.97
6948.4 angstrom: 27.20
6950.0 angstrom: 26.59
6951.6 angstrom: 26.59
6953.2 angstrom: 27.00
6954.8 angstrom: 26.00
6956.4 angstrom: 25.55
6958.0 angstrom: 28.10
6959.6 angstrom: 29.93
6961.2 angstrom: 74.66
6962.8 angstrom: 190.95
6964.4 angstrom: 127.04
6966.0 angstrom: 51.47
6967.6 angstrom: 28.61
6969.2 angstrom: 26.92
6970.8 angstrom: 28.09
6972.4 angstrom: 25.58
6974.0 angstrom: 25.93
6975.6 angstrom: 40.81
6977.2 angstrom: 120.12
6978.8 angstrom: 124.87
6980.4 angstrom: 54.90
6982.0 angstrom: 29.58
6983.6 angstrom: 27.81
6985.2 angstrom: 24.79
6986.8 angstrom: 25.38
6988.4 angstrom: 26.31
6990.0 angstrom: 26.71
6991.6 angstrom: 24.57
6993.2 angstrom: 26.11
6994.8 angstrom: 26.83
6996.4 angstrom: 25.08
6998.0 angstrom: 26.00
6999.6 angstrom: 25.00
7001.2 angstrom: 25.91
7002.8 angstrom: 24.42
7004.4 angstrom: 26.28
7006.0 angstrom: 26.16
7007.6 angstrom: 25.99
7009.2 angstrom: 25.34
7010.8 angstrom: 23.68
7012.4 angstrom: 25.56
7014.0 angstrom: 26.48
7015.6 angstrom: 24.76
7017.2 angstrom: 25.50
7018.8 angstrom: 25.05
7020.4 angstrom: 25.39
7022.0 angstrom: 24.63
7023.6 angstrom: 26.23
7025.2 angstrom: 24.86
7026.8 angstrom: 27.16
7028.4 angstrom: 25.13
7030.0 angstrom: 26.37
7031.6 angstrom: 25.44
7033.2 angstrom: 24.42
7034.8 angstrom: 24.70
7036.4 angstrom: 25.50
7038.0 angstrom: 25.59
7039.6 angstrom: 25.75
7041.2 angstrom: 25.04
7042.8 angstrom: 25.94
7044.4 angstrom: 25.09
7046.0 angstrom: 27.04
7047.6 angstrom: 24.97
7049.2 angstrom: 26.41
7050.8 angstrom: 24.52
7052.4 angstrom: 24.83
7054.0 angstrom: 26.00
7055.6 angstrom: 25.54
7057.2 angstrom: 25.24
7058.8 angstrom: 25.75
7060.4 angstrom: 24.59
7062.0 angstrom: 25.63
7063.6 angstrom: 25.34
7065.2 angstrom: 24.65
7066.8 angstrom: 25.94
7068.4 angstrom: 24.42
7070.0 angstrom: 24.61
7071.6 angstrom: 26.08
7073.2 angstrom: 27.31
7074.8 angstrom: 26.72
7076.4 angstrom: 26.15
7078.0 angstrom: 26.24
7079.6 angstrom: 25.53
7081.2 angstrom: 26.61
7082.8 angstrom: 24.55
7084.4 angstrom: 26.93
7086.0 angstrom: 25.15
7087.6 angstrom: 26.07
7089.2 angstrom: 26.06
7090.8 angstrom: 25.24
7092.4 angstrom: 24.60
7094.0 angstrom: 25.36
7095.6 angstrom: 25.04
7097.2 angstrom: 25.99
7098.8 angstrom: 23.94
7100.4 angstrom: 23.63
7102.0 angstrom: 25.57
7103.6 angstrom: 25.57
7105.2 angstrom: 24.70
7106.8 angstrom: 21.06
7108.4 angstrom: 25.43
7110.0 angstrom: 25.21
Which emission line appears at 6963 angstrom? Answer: [S II] 6716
